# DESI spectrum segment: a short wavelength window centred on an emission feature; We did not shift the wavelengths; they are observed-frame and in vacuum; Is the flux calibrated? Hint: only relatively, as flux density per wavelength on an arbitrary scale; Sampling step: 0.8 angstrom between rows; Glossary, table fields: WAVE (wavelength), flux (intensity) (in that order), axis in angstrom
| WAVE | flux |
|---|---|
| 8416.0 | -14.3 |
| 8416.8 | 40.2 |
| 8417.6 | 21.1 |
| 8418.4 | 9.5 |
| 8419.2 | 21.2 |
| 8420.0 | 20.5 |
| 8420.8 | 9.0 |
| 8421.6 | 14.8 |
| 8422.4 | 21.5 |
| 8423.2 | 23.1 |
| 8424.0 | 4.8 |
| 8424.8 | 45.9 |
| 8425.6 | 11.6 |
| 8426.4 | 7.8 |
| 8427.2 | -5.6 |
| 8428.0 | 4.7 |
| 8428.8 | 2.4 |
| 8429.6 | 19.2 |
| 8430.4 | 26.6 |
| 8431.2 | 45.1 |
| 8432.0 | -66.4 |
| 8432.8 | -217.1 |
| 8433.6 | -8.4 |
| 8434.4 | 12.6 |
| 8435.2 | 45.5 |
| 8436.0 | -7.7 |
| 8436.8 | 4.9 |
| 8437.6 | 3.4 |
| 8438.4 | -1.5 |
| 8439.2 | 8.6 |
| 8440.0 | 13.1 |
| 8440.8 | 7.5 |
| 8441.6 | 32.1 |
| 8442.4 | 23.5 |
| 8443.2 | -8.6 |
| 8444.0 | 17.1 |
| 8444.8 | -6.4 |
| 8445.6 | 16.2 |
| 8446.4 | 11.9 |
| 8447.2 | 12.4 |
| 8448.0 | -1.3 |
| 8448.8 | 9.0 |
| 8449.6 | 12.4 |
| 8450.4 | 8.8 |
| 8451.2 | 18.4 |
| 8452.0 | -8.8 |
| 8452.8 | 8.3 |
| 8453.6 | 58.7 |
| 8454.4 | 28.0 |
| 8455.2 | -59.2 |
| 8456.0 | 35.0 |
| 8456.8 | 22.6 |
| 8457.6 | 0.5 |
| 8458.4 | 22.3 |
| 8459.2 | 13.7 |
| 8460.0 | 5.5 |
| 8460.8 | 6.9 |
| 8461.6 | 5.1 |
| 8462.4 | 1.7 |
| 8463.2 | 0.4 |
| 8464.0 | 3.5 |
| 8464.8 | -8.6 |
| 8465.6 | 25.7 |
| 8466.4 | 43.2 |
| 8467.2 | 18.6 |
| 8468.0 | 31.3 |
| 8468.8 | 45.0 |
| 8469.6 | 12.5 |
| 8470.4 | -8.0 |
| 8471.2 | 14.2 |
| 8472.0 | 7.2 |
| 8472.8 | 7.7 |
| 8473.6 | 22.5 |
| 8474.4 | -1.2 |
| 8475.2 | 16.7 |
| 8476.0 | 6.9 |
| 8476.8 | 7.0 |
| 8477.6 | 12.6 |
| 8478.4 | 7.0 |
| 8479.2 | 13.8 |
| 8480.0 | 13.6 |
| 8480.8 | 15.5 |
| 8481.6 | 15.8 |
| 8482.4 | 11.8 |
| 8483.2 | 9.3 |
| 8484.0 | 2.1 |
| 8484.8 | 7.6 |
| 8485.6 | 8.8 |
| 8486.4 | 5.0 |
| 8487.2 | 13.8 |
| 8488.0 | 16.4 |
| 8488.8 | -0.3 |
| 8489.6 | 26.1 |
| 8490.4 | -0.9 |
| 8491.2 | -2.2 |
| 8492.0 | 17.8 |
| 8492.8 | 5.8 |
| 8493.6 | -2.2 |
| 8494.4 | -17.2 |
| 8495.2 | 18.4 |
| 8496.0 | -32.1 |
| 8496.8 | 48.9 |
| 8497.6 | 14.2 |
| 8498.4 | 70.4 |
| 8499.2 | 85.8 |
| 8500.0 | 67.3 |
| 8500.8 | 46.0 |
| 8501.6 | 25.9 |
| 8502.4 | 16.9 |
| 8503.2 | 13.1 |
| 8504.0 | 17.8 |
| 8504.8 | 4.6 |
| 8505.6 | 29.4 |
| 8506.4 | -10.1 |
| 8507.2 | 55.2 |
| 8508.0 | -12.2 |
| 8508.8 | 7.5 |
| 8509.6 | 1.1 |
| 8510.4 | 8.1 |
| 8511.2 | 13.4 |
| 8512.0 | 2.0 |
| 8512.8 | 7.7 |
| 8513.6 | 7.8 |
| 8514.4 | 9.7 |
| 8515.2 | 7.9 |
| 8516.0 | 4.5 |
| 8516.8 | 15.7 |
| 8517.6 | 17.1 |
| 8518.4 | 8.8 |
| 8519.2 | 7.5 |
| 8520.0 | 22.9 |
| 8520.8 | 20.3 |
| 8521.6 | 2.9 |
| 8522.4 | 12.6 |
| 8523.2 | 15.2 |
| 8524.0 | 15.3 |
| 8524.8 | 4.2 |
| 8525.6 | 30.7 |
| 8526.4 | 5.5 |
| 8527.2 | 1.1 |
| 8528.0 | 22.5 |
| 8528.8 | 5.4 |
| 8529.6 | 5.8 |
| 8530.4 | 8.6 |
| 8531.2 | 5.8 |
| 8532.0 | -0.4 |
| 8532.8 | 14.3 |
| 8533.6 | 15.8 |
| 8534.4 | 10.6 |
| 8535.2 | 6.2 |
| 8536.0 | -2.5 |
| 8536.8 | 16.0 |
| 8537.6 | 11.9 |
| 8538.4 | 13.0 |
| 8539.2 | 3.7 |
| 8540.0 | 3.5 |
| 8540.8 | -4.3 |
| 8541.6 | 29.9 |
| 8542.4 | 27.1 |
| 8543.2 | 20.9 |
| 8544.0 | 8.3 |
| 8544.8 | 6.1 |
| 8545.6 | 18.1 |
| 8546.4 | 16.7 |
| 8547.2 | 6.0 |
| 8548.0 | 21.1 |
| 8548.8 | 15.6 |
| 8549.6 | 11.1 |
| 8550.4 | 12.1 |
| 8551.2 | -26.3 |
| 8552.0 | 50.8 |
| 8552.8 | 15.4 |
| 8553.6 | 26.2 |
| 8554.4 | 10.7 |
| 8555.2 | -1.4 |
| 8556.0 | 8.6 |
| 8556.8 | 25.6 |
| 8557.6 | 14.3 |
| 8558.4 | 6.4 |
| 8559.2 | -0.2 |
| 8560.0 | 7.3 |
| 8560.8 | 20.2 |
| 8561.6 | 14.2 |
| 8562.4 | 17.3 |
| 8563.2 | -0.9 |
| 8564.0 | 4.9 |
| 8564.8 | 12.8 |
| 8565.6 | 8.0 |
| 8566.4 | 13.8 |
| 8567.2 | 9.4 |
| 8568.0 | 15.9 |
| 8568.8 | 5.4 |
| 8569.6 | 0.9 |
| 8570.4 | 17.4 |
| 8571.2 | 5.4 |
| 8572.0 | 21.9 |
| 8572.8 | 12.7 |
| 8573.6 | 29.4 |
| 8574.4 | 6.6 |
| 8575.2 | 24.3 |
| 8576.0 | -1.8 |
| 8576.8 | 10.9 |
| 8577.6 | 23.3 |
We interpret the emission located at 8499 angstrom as Hbeta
